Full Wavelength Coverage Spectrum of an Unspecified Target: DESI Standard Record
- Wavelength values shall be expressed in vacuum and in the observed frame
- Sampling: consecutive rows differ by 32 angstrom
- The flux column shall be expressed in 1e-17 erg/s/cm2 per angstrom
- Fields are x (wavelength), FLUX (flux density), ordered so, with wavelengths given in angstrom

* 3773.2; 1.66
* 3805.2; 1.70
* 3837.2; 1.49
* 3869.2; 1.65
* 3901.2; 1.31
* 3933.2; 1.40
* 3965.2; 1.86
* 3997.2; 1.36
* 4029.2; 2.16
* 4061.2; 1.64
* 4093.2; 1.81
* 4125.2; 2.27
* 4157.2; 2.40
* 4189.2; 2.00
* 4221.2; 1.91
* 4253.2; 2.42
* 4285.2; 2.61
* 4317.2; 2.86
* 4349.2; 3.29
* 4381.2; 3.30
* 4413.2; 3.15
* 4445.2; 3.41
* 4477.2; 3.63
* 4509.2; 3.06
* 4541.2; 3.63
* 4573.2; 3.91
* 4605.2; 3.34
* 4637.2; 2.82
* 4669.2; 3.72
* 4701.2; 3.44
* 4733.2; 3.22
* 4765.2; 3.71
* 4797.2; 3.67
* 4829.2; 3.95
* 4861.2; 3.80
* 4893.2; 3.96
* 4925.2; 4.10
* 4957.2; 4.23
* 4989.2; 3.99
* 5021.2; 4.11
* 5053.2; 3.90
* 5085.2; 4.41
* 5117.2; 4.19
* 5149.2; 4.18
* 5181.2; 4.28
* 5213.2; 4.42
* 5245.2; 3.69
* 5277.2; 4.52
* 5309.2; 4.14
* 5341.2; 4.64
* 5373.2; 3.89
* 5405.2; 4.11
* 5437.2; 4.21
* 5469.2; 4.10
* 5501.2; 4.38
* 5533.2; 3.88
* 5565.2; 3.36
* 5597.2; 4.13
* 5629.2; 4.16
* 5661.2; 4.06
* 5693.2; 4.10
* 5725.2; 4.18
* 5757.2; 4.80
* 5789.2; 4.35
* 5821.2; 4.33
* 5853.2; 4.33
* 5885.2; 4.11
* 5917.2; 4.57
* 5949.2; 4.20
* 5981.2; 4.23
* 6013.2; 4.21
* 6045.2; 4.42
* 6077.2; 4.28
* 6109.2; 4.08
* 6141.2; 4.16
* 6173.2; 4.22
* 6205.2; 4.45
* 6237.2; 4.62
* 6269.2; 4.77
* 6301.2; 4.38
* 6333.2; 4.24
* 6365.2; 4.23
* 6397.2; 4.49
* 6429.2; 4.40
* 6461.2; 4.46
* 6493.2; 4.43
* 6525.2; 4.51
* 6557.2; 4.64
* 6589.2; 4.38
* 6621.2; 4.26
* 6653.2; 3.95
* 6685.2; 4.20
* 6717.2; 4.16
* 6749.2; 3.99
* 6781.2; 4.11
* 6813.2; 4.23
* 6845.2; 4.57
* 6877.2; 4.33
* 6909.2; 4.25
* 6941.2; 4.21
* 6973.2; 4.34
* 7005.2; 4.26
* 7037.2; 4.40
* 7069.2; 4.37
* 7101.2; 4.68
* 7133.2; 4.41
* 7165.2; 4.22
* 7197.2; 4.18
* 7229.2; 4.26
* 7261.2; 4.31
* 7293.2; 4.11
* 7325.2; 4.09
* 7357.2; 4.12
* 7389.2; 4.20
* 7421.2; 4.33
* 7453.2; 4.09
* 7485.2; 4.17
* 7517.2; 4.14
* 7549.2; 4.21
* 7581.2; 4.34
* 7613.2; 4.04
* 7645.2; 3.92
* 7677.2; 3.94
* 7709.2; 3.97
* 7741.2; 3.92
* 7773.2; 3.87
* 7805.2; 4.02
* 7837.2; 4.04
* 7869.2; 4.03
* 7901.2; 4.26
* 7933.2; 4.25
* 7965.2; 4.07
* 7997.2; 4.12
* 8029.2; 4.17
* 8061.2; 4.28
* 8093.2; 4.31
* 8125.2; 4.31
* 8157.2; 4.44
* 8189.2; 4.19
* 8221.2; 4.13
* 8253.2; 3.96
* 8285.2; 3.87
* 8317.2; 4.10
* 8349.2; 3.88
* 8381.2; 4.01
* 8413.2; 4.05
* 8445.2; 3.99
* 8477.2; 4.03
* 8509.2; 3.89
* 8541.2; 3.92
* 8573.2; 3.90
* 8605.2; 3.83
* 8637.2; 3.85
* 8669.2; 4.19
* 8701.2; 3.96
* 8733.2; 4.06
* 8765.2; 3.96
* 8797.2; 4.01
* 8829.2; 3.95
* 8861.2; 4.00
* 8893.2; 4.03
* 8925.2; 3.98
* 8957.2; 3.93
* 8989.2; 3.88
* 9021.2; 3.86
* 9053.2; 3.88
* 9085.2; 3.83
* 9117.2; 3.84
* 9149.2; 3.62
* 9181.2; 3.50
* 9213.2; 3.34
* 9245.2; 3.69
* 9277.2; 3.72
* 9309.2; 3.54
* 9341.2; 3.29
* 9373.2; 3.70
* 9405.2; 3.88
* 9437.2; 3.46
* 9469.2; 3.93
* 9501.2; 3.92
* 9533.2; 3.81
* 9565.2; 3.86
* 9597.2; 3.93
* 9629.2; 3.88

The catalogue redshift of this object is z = 0.08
